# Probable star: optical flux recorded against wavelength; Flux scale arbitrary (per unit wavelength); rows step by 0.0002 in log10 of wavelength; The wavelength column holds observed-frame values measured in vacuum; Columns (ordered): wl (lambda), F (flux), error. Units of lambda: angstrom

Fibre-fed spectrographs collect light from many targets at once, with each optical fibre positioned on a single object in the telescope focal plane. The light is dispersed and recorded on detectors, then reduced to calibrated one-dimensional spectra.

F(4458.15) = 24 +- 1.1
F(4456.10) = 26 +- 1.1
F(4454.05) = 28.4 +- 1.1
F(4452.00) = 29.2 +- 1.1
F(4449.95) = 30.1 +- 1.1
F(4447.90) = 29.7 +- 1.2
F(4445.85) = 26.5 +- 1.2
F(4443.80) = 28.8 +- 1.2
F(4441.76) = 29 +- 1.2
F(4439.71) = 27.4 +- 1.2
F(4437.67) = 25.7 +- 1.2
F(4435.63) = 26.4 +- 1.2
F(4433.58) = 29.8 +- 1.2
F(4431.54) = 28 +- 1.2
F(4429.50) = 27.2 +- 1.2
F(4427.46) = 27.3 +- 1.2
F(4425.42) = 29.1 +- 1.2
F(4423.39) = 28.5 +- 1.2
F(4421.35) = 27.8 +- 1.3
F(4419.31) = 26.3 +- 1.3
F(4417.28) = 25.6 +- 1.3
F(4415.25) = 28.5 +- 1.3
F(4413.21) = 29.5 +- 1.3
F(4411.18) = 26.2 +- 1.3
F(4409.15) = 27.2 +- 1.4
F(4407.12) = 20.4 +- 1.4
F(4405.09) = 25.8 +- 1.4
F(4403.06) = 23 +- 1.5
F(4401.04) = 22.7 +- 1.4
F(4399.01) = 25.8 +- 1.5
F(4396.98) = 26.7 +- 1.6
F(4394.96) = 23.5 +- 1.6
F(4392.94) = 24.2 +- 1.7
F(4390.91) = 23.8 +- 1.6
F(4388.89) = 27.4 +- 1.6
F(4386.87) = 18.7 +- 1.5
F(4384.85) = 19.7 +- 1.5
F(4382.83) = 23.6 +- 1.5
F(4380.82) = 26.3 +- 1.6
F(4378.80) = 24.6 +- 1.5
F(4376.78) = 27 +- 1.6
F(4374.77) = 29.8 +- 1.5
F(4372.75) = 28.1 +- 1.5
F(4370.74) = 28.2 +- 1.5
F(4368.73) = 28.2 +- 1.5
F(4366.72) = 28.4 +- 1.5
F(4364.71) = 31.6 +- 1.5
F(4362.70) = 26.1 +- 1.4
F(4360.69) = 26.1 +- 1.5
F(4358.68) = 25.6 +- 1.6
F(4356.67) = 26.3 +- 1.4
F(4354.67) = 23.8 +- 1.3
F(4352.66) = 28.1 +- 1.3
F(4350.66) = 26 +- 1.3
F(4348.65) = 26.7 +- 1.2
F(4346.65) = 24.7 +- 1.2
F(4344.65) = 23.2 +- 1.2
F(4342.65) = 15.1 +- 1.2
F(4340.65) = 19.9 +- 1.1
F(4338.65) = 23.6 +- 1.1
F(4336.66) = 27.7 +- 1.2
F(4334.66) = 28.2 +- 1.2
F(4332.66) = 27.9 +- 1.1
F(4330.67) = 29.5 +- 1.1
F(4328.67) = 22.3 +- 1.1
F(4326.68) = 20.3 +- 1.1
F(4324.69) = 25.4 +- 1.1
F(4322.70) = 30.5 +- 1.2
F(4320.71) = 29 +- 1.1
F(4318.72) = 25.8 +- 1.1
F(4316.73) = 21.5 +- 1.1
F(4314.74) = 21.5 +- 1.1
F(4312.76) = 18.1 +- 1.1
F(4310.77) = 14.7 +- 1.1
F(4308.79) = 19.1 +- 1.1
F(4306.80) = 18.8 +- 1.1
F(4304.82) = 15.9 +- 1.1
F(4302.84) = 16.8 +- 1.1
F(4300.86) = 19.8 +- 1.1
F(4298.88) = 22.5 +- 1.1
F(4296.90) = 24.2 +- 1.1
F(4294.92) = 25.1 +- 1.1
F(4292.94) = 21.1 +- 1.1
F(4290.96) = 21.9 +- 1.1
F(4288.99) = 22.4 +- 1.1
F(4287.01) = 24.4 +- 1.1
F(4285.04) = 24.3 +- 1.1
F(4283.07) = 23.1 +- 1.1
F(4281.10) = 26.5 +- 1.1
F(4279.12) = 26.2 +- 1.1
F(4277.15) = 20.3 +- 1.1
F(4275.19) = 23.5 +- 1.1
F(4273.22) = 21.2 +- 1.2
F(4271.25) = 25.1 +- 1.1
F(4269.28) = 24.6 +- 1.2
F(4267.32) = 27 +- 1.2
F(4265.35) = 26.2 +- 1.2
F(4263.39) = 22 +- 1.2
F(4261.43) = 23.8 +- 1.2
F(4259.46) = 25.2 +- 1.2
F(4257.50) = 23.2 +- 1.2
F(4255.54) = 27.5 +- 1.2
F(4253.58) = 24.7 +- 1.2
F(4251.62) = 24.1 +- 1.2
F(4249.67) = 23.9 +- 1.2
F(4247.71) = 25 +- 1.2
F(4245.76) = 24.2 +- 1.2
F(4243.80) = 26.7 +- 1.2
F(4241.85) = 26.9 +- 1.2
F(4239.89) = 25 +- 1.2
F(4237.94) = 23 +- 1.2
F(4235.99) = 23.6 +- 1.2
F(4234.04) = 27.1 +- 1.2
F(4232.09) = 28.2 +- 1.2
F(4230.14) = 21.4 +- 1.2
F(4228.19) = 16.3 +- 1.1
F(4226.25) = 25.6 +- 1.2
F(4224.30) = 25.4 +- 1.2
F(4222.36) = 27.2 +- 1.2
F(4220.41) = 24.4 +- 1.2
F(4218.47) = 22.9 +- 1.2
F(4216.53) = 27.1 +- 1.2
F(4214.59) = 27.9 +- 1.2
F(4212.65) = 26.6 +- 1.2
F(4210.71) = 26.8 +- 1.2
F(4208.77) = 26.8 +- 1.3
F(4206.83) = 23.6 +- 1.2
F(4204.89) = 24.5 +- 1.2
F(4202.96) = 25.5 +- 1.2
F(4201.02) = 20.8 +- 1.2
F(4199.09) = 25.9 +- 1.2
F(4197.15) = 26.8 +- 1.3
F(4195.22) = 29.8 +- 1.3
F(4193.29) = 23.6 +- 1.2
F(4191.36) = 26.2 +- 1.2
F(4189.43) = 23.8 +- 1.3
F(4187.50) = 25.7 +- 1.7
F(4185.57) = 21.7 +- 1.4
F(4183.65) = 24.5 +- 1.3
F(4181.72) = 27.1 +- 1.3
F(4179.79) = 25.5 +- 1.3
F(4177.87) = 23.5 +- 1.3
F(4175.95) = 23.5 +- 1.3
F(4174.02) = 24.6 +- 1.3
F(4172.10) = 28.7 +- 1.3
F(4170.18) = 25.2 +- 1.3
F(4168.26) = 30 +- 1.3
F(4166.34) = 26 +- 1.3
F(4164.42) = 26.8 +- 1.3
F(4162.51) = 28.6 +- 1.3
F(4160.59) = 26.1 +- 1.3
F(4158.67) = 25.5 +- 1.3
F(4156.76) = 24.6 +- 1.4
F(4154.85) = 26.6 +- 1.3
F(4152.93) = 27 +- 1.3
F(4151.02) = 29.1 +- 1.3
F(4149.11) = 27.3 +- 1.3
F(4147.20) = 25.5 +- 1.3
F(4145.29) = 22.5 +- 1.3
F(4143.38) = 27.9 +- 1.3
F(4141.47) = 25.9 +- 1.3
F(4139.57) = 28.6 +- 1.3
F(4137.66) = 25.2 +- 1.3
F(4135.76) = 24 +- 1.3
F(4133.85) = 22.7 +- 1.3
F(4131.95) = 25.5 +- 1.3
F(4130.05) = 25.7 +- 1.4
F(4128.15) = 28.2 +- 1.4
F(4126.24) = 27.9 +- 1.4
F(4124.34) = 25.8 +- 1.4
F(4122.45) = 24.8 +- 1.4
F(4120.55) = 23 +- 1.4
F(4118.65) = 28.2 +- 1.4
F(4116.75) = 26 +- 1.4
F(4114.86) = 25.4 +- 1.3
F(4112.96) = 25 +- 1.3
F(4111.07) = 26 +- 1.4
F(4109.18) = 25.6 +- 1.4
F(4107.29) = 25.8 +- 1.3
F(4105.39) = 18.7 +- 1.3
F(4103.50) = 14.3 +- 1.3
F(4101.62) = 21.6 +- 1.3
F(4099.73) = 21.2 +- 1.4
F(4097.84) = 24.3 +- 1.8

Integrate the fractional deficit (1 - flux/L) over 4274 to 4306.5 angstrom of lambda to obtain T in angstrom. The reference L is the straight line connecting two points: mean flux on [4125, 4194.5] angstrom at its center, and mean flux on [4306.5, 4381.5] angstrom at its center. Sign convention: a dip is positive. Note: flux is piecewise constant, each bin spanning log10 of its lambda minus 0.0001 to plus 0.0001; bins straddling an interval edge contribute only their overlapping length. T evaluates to 3.82 angstrom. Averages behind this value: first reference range 25.9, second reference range 25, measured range 22.3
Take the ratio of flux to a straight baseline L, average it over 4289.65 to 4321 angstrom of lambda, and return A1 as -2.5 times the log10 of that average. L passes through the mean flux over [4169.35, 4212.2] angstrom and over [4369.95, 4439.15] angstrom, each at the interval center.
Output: 0.225 mag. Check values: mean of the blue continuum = 25.2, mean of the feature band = 20.8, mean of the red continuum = 26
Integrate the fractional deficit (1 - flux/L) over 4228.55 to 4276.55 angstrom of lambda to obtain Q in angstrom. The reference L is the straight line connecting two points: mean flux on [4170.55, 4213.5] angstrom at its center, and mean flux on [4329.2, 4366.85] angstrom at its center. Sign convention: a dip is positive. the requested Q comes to 1.5 angstrom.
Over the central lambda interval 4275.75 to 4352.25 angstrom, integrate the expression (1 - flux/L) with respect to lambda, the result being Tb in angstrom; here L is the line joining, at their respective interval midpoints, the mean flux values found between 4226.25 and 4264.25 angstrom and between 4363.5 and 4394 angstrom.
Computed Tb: 6.5 angstrom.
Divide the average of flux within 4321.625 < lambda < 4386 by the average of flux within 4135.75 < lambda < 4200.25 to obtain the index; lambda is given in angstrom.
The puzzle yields 0.99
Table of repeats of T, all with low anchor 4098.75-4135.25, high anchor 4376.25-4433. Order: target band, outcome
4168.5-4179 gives -0.4 angstrom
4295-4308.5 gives 2.7 angstrom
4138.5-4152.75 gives -1.3 angstrom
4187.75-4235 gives -0.9 angstrom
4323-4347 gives 1.0 angstrom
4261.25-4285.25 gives 0.8 angstrom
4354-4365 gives -0.4 angstrom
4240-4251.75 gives -0.2 angstrom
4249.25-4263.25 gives 0.2 angstrom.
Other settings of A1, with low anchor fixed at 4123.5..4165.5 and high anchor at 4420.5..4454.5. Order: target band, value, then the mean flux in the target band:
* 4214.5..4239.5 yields 0.10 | 24.5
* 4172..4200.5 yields 0.05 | 25.2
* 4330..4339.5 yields 0.00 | 27.4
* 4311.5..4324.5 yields 0.13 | 24.3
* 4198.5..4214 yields 0.06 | 25.1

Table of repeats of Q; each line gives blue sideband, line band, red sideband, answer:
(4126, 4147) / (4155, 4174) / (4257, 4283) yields -1.0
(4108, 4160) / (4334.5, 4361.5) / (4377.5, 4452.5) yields 1.7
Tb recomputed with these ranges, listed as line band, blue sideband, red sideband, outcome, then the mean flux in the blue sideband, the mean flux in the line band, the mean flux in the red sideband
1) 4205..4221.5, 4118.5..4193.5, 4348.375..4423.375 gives 0.1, 25.8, 25.7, 25.9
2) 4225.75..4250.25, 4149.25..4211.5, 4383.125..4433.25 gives 1.3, 25.8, 24.4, 25.6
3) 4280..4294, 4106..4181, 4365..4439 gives 1.4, 26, 23.4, 26.1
